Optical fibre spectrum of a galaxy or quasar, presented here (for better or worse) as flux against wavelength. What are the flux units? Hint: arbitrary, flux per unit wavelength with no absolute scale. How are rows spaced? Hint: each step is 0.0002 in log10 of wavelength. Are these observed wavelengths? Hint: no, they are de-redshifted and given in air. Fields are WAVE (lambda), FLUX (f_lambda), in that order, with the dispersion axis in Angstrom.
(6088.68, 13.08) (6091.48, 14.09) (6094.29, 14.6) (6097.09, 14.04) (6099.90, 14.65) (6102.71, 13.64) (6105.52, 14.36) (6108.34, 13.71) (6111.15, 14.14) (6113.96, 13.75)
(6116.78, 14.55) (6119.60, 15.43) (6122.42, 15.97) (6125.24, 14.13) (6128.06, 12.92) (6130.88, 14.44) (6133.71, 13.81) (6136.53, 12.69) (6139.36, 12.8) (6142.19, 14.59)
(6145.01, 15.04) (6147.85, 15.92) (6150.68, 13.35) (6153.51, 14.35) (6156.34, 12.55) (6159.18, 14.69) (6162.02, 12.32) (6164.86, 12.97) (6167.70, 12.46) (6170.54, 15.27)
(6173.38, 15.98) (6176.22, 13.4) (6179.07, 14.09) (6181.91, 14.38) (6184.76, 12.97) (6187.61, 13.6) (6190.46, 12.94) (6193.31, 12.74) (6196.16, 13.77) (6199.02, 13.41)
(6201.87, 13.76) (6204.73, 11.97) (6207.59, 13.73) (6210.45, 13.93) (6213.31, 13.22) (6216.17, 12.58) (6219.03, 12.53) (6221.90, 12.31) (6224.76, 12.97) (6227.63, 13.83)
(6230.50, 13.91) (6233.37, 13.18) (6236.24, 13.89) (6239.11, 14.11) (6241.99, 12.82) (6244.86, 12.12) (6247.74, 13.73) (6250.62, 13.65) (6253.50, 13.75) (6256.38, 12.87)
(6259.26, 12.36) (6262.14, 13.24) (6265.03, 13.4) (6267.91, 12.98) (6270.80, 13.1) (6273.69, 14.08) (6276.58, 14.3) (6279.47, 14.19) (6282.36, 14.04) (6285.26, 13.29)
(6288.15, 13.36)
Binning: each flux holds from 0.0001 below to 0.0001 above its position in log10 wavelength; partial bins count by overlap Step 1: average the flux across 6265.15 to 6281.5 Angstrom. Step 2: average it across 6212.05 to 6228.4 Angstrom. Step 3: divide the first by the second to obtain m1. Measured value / 1.1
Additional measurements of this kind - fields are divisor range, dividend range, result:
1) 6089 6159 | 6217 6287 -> 0.94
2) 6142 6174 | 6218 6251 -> 0.94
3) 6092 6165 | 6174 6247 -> 0.95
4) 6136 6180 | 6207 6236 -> 0.95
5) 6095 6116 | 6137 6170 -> 0.98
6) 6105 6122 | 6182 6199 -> 0.92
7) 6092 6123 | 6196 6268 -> 0.92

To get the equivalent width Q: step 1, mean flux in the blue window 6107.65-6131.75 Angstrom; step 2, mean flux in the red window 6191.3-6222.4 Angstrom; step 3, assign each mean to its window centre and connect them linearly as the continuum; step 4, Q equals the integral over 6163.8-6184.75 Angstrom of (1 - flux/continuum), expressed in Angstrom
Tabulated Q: -0.7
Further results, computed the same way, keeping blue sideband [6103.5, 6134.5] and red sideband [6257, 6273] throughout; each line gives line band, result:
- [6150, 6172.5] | 0.6 Angstrom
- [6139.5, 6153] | -0.4 Angstrom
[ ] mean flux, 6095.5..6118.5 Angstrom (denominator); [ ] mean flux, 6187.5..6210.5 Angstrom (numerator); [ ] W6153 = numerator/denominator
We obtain 0.94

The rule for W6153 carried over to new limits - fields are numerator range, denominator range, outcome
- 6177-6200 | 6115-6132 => 0.93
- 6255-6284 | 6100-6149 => 0.95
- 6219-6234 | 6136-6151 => 0.93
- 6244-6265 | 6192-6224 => 1.00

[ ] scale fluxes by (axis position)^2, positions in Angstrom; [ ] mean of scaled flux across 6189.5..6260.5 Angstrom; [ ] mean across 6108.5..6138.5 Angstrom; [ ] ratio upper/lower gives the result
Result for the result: 1.0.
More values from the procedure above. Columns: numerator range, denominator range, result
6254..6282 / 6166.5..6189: 0.99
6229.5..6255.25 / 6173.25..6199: 1.00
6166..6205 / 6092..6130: 0.98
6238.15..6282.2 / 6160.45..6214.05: 1.01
